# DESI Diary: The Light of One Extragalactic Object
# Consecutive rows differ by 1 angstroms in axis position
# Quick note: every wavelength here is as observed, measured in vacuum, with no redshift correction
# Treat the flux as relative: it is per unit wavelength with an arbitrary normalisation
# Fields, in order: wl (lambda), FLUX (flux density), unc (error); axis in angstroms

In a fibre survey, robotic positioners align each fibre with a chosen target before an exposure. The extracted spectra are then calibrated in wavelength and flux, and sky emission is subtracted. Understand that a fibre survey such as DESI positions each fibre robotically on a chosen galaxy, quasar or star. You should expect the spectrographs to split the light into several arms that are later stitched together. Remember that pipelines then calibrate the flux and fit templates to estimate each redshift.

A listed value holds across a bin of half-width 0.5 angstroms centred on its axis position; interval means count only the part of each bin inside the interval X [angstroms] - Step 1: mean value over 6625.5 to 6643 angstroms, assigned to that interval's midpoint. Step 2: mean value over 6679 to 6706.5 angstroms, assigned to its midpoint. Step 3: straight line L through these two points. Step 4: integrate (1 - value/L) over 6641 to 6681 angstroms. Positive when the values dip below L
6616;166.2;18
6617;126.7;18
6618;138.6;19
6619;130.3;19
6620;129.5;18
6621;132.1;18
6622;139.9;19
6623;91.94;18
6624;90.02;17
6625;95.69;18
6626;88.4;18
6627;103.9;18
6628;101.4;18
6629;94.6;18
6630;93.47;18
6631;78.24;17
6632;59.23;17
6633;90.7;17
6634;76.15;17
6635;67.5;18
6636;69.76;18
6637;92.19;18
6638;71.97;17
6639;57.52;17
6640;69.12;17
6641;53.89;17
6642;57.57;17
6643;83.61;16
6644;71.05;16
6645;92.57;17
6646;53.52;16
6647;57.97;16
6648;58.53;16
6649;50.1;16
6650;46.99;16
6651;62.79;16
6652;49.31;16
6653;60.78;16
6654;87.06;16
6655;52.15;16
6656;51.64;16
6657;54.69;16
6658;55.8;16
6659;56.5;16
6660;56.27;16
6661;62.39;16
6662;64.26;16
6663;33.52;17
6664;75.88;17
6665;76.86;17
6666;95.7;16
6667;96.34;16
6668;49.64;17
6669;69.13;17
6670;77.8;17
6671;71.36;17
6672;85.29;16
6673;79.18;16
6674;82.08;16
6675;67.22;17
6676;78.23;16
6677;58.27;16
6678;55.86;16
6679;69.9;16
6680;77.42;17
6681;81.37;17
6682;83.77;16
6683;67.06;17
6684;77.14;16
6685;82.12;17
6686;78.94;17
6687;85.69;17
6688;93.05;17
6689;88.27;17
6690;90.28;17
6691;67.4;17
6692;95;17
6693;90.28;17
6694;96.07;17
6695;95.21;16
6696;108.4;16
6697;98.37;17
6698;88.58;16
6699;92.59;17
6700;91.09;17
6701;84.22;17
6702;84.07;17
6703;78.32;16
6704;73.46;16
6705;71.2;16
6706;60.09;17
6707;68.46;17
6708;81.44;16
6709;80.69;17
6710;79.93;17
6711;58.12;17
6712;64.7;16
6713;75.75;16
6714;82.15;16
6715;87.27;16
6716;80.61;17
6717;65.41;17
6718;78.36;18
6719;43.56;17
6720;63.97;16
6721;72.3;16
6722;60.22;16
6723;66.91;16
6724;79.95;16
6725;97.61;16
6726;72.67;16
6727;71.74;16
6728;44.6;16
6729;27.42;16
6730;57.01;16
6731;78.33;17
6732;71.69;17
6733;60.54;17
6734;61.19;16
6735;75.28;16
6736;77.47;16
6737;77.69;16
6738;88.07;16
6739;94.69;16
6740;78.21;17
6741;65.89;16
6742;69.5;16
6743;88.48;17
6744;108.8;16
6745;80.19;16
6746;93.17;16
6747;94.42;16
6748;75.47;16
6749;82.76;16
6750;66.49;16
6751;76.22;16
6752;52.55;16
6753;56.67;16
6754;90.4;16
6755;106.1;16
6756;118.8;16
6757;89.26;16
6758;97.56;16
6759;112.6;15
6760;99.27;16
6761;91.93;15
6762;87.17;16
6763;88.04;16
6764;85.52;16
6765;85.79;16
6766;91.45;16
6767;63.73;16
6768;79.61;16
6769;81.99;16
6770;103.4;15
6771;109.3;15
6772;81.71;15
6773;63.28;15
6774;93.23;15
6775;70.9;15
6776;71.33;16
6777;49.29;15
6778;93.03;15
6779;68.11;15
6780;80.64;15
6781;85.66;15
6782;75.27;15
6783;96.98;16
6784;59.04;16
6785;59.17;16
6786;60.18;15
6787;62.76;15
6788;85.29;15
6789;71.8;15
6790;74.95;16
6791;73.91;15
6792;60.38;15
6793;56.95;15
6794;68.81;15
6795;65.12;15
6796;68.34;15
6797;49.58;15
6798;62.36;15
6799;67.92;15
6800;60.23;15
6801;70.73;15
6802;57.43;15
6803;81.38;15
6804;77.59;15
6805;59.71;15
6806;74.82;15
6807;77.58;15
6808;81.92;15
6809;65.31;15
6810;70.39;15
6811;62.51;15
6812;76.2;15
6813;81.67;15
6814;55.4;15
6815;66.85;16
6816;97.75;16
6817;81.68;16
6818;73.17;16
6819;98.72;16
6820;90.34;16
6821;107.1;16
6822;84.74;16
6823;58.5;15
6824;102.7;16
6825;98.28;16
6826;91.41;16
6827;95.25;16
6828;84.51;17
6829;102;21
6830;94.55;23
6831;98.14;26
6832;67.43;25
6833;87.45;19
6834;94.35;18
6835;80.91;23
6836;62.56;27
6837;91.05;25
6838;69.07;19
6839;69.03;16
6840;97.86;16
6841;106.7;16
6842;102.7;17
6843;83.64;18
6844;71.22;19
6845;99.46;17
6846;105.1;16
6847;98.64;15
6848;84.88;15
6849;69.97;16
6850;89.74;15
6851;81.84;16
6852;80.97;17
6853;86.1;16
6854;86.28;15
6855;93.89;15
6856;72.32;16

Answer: 7.2 angstroms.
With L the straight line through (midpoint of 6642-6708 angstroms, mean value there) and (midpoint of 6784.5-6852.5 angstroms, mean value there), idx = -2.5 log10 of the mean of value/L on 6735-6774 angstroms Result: -0.12 mag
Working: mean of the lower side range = 73.8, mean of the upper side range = 78.8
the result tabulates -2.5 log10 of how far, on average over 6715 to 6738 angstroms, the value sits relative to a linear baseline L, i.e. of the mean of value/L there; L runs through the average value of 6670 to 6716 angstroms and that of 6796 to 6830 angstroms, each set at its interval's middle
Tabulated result 0.16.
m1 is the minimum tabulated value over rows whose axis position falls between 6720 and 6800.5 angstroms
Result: 27.42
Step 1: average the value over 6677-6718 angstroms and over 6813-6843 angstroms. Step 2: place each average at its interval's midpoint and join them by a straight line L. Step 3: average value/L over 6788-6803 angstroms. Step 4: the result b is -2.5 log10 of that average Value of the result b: 0.27 mag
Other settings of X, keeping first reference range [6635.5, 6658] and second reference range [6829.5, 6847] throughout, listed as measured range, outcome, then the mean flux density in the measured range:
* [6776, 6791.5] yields 1.5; 73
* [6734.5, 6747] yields -1.4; 83.6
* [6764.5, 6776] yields -0.7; 83.5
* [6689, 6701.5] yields -3.9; 91.3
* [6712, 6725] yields 0.1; 72.1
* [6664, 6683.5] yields -2.3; 74.9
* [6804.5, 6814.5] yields 1.6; 70.6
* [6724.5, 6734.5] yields 1.3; 64.3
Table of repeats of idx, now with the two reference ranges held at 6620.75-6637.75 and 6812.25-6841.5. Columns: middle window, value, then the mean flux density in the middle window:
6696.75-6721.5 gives 0.17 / 76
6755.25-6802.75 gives 0.12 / 77.8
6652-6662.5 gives 0.45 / 59.6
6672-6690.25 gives 0.16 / 77.6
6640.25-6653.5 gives 0.42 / 61.6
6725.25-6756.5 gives 0.15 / 76.4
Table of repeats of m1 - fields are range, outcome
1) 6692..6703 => 78.32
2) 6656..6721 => 33.52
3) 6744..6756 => 52.55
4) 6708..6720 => 43.56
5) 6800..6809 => 57.43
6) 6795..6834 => 49.58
